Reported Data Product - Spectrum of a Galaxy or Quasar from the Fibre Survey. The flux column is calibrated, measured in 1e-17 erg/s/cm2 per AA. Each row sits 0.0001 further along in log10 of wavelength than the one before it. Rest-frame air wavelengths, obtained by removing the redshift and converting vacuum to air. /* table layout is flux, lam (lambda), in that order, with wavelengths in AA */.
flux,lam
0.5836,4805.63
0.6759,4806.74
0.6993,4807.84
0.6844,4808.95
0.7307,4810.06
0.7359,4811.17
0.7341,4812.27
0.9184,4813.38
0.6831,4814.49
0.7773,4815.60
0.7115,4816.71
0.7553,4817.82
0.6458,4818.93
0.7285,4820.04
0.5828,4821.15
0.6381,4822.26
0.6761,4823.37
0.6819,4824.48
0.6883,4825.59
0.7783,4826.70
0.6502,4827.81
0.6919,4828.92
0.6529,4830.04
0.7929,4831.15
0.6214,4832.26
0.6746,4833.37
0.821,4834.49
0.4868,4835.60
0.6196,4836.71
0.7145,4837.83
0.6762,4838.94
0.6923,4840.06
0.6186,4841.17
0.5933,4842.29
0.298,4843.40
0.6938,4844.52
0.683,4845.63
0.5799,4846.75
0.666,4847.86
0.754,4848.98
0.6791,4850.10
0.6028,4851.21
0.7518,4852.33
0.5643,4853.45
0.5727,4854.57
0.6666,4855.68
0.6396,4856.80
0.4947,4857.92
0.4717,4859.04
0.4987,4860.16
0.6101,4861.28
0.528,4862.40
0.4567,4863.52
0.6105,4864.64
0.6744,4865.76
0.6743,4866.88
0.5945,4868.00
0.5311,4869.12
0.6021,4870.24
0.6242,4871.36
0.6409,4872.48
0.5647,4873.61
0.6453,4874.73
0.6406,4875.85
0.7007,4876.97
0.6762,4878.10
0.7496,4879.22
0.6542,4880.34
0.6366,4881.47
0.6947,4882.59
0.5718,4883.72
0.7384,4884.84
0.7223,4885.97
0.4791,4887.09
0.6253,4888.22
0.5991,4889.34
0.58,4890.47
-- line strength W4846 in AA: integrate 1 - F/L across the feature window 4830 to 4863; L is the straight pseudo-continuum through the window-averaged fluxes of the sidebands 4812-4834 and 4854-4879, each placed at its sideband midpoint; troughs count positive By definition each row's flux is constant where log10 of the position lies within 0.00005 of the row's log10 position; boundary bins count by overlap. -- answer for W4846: 1.2 AA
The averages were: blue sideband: 0.704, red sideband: 0.598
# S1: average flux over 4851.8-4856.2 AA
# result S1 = 0.638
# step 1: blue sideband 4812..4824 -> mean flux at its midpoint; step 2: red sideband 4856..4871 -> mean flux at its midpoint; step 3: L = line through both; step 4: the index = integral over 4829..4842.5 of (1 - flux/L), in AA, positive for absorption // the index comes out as -0.2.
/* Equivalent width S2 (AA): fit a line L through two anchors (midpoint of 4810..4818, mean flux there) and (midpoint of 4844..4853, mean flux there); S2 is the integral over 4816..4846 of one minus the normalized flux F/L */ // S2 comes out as 2.30 AA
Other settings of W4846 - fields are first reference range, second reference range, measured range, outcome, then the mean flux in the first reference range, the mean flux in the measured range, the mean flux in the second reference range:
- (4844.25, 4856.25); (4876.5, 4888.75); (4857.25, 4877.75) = 2.1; 0.655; 0.588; 0.658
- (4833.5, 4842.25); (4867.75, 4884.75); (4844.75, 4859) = 0.4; 0.657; 0.633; 0.639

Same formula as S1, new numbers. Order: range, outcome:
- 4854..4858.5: 0.593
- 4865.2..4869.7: 0.619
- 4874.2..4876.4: 0.644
